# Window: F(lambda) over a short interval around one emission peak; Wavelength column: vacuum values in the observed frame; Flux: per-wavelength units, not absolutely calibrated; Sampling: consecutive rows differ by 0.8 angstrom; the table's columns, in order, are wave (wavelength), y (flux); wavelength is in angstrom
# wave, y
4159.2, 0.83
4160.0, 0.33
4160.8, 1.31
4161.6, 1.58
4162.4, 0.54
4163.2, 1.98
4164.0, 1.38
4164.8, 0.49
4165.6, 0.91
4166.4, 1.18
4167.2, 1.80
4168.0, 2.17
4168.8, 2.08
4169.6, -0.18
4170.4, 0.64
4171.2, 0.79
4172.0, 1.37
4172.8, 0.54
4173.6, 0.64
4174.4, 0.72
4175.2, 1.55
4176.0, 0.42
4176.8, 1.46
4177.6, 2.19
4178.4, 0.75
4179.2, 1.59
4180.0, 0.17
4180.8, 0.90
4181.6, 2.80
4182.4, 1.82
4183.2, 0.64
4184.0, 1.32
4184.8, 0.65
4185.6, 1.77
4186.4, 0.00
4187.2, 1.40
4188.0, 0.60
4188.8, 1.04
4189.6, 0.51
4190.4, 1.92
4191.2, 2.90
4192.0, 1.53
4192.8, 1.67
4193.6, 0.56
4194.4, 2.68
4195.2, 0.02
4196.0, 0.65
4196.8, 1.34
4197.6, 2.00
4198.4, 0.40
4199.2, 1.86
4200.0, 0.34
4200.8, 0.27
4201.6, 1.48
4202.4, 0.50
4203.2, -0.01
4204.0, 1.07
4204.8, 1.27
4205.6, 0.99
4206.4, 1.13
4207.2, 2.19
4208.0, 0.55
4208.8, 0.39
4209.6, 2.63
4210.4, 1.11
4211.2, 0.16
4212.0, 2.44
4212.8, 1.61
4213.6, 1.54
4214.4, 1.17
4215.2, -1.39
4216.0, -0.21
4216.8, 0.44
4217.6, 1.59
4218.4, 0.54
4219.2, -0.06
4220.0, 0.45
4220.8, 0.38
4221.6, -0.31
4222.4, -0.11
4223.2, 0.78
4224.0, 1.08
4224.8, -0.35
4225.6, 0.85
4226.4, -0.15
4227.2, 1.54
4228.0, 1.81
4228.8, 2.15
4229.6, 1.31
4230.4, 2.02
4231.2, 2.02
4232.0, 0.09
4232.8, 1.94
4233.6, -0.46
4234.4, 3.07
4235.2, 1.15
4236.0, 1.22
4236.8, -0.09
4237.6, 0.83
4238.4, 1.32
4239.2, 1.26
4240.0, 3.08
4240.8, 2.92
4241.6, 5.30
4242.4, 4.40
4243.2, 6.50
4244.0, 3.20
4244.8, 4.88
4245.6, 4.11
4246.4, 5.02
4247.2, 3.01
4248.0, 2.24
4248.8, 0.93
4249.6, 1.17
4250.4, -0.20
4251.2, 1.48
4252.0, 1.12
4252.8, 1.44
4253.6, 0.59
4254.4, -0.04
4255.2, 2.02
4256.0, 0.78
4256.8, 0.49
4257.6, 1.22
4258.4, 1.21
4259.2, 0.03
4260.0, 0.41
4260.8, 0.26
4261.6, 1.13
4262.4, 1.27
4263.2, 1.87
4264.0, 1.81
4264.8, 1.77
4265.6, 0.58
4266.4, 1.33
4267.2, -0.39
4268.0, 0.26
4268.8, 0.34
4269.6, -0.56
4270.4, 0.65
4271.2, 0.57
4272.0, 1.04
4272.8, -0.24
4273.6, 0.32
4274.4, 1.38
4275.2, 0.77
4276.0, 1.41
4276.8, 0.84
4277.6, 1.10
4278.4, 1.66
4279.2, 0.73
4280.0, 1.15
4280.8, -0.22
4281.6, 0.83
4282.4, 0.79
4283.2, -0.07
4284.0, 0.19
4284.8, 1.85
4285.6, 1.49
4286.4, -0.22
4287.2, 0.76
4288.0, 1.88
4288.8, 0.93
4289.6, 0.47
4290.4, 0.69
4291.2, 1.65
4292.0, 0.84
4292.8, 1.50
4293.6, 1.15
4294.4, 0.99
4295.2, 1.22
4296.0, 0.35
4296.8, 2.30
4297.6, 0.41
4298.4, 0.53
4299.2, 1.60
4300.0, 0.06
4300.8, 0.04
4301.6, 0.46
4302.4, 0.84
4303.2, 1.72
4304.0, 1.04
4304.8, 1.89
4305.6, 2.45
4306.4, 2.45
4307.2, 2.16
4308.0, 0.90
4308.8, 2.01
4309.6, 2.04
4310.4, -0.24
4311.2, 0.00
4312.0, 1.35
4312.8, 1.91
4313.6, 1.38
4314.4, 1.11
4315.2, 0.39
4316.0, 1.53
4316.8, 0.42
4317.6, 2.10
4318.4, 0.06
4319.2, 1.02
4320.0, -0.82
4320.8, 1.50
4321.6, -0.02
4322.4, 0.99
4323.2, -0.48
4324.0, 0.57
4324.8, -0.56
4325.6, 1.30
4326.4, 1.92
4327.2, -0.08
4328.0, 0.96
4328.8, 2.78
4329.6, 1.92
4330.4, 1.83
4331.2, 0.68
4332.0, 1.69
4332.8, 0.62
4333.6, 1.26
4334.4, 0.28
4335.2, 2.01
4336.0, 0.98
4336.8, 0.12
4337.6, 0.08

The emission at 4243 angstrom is [O II] 3727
